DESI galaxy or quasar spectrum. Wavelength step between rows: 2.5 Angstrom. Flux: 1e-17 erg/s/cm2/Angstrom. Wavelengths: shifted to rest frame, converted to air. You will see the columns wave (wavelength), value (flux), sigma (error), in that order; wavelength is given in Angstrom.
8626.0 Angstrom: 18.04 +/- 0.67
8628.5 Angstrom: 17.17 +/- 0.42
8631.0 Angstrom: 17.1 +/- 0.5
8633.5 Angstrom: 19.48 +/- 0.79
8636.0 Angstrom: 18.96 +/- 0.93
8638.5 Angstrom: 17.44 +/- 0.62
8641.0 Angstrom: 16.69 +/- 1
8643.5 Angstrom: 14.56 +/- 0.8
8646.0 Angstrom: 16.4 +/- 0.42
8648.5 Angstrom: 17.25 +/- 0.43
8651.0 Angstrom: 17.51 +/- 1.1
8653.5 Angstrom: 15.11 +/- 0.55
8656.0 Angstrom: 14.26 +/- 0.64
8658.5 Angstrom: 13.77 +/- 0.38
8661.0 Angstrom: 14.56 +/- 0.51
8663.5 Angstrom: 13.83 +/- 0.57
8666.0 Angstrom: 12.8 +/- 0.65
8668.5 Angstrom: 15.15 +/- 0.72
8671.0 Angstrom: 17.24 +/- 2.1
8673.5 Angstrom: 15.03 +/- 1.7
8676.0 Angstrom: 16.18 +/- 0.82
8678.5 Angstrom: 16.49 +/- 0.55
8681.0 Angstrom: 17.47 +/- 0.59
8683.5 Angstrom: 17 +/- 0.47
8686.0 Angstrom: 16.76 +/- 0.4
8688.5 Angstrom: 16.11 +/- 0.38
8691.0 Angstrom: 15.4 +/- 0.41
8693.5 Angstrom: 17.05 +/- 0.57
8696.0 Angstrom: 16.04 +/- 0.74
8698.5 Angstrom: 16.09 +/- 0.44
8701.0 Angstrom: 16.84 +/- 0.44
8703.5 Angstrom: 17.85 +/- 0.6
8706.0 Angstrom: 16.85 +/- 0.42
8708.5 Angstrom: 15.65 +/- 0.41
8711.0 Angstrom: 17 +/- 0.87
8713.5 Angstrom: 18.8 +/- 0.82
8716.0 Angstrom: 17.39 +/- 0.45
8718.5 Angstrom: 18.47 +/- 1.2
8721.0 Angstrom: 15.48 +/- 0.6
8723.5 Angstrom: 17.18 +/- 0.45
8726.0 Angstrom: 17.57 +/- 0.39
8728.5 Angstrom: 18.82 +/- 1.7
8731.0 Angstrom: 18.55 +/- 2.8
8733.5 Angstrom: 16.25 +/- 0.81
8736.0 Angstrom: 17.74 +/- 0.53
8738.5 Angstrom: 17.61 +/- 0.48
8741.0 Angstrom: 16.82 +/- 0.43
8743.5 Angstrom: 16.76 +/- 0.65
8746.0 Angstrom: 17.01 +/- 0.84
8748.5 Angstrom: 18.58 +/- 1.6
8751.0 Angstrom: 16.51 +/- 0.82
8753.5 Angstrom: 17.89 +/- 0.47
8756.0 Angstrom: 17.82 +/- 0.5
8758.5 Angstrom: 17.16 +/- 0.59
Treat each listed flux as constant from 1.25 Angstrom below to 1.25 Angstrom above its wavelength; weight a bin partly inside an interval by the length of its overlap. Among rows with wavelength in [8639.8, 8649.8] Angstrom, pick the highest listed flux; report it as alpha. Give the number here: 17.25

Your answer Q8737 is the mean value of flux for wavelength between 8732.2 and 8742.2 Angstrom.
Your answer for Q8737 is 17.1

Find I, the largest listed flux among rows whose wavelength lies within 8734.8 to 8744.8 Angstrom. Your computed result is 17.74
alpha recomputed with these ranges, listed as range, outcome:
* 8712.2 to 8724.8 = 18.8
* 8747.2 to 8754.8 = 18.58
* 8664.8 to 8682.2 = 17.47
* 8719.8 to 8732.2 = 18.82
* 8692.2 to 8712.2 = 17.85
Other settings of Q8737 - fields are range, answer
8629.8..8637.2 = 18.5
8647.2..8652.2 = 17.4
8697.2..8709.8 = 16.7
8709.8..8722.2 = 17.4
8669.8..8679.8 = 16.2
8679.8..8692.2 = 16.5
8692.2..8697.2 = 16.5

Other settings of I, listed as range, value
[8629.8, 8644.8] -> 19.48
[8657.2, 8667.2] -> 14.56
